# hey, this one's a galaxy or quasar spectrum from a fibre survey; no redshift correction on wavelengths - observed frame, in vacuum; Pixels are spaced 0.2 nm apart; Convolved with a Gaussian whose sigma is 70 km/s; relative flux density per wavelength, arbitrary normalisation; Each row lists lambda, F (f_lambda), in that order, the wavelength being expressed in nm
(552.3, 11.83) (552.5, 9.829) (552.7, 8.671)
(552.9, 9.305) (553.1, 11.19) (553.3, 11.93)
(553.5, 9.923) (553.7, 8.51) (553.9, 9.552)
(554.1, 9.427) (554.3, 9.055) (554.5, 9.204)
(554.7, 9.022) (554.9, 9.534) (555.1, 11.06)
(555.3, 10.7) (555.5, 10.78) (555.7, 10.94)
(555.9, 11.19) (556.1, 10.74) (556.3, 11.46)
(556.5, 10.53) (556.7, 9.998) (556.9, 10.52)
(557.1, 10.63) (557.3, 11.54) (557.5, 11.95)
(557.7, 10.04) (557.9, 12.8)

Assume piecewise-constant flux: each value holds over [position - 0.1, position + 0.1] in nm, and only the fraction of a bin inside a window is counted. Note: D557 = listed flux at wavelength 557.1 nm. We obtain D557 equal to 10.63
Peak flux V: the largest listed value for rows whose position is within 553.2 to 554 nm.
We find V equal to 11.93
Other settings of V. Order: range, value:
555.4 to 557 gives 11.46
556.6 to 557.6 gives 11.95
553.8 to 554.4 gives 9.552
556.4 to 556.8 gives 10.53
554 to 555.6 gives 11.06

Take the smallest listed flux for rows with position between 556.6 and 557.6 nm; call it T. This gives 9.998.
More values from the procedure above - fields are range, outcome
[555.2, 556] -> 10.7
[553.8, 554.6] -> 9.055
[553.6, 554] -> 8.51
